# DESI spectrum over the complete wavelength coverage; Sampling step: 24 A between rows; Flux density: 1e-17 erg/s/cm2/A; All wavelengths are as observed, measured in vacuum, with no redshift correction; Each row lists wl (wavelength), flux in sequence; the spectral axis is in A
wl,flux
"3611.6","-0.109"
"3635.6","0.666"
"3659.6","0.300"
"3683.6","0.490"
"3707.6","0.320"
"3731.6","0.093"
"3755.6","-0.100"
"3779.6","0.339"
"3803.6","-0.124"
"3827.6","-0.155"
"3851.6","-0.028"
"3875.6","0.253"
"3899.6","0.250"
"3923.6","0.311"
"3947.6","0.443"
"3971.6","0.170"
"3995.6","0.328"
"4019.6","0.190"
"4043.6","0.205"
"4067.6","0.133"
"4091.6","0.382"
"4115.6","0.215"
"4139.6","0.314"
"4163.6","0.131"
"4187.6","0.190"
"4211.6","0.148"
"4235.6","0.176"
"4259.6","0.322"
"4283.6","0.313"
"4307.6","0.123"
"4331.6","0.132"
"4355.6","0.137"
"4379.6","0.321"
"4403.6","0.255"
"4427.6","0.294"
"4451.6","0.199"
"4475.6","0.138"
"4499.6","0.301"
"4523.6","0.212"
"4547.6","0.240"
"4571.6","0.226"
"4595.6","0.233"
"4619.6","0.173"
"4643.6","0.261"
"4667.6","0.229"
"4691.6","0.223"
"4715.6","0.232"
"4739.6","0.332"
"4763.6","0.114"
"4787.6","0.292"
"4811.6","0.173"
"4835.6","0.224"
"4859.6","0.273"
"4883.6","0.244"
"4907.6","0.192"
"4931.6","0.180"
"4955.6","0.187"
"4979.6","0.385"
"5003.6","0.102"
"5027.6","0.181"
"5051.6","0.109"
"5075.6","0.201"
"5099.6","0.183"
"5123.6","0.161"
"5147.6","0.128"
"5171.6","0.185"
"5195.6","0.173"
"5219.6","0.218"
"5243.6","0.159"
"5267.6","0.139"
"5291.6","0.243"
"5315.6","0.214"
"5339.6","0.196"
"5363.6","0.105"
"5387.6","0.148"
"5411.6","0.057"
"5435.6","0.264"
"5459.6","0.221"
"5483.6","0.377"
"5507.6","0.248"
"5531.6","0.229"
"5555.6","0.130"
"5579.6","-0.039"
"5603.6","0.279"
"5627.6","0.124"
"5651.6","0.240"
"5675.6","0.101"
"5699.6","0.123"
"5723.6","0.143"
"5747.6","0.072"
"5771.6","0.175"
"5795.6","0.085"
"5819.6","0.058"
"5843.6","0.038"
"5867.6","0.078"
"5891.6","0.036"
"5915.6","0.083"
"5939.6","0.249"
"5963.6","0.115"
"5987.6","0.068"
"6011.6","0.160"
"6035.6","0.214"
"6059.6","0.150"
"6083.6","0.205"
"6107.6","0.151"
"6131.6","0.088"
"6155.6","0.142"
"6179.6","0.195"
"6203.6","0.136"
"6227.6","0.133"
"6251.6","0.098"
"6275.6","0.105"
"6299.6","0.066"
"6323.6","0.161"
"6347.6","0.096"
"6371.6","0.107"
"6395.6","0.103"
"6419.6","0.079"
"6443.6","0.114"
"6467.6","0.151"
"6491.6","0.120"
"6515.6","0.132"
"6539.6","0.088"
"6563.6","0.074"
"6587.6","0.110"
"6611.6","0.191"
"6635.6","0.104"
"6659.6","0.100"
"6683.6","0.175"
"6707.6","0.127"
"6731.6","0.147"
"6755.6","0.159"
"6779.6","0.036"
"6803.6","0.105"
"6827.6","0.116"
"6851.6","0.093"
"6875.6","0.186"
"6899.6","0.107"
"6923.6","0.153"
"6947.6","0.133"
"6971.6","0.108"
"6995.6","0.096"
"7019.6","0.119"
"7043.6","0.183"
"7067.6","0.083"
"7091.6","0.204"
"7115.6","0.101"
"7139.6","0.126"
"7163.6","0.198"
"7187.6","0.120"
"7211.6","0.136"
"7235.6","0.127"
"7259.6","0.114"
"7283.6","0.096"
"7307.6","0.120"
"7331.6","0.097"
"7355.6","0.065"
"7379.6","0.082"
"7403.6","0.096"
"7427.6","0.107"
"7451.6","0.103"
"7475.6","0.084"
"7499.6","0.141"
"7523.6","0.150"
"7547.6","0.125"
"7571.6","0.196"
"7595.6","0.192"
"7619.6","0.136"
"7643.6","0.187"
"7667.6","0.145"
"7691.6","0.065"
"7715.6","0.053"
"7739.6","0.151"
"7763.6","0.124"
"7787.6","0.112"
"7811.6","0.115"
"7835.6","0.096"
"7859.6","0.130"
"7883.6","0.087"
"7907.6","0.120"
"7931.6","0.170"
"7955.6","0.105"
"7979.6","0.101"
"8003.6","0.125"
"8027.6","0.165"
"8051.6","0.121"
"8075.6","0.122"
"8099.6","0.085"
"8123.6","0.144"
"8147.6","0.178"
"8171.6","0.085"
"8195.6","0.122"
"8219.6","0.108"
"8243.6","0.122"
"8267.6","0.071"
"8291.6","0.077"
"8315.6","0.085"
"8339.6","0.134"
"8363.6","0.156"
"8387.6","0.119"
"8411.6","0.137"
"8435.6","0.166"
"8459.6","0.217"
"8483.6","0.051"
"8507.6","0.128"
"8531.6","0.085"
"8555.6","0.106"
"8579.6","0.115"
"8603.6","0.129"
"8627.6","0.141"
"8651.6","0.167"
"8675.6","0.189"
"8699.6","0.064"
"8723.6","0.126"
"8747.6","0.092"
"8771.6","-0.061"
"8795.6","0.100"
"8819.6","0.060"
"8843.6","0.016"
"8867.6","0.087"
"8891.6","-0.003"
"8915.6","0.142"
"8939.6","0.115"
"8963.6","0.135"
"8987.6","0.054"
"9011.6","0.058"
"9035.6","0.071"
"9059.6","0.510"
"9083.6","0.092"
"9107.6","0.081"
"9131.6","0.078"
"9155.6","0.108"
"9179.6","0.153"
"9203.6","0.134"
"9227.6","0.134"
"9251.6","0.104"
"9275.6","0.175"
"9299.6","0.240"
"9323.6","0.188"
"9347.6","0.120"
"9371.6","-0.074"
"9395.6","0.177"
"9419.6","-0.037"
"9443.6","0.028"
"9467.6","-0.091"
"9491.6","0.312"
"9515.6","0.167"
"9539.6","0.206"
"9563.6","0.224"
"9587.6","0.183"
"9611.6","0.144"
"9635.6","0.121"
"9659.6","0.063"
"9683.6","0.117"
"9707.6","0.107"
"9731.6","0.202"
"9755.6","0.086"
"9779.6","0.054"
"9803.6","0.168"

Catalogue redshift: 1.428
